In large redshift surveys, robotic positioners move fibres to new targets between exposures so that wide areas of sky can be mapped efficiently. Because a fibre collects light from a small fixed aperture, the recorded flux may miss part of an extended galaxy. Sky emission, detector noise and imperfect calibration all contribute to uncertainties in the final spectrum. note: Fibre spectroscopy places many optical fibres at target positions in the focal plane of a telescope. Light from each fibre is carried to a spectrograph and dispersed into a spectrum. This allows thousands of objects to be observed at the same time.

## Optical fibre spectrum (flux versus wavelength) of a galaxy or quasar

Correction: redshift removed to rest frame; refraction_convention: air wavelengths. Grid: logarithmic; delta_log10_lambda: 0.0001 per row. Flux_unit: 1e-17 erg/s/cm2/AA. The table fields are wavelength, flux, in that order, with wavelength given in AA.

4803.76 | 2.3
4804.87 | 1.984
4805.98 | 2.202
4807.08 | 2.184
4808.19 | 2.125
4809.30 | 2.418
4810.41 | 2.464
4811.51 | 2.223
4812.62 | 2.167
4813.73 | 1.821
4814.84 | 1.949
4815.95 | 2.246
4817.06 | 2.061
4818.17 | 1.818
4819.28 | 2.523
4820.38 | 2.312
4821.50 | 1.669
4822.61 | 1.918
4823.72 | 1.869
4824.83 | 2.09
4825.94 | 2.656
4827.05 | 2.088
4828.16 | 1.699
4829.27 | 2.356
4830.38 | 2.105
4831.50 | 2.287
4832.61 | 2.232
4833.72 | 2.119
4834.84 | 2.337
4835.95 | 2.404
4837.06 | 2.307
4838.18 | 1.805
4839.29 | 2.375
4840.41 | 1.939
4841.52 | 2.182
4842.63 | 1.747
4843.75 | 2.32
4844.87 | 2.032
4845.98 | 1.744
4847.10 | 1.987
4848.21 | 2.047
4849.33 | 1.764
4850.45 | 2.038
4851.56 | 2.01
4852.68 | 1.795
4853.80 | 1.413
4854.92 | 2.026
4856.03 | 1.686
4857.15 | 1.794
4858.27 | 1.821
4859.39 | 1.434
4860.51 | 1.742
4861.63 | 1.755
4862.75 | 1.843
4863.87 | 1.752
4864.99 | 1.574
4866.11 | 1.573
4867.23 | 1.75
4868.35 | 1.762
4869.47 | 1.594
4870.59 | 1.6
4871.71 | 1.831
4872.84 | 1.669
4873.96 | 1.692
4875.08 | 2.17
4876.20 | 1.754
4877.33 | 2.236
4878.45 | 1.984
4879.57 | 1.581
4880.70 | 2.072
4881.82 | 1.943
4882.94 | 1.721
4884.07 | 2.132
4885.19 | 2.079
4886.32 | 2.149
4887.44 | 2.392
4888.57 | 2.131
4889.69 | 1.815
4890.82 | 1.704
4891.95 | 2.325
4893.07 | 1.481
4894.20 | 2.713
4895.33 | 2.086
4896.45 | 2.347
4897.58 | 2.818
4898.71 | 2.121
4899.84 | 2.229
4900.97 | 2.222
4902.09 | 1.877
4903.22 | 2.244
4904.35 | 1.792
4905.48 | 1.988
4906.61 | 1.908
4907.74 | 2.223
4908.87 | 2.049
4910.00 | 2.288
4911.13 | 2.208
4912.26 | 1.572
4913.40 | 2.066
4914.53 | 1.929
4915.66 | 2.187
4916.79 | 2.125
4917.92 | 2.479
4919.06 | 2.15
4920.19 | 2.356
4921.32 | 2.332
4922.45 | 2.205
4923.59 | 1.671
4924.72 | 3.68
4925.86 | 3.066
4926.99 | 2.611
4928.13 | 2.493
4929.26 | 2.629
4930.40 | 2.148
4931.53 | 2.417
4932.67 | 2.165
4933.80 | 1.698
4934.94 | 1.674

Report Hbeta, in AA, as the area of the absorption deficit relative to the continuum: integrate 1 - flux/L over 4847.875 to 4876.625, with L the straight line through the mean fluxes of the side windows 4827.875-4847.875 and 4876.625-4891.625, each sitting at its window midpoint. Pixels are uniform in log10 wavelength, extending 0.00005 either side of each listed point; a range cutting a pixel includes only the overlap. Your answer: 4.1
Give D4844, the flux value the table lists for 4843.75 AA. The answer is 2.32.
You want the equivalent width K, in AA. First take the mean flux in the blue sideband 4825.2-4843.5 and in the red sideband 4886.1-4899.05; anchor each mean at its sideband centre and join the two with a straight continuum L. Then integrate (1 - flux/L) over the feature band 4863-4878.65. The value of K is 2.8 AA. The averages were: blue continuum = 2.17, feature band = 1.78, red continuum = 2.18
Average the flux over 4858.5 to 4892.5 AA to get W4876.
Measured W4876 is 1.86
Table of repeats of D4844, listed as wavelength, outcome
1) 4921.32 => 2.332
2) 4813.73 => 1.821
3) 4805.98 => 2.202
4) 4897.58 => 2.818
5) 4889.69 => 1.815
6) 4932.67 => 2.165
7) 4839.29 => 2.375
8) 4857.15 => 1.794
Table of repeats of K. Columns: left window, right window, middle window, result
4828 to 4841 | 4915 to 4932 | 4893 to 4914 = 2.2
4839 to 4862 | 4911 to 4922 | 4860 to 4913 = 1.5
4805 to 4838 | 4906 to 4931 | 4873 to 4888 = 1.7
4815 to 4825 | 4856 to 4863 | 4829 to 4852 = -2.7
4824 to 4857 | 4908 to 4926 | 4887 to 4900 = 0.1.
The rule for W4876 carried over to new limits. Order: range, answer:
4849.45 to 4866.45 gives 1.75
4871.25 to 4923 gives 2.07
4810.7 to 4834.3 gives 2.11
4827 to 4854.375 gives 2.04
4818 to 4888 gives 1.95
